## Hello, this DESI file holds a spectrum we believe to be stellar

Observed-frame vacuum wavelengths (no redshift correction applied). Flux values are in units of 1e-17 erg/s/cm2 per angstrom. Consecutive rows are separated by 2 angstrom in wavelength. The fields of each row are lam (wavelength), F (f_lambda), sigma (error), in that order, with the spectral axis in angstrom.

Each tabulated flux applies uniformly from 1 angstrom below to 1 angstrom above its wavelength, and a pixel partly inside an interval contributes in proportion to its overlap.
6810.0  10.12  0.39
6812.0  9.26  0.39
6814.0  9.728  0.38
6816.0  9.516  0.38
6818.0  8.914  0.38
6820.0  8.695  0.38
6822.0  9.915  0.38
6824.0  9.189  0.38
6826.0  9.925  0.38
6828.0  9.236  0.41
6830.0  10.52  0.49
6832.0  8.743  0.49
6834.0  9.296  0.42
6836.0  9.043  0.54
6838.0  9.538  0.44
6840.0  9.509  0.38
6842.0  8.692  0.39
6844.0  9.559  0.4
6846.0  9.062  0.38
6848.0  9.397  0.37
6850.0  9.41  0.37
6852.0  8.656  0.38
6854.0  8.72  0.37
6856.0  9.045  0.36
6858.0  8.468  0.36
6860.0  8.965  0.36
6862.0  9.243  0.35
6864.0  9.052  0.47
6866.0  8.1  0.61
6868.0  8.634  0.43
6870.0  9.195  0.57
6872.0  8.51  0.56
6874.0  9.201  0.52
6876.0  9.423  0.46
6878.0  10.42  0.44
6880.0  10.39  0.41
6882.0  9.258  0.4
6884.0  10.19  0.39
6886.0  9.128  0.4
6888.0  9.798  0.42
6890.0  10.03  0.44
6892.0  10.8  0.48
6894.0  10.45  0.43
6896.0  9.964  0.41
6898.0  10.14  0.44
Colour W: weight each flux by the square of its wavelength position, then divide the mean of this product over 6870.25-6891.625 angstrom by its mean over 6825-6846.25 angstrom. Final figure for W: 1.0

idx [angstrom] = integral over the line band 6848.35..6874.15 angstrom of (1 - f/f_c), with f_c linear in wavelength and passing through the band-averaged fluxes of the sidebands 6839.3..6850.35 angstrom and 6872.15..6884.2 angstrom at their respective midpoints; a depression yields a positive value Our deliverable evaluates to 1.7 angstrom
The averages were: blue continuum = 9.26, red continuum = 9.7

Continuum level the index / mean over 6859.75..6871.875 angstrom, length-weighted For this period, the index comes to 8.83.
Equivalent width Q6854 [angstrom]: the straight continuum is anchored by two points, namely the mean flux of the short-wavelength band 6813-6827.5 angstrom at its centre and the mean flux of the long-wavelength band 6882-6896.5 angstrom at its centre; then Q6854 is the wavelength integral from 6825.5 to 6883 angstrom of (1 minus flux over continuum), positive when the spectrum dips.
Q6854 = 2.9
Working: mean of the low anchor 9.41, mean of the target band 9.21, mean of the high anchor 10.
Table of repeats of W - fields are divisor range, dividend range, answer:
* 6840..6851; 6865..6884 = 1.01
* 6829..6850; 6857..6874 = 0.95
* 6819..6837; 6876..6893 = 1.08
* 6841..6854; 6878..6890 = 1.09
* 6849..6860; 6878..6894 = 1.14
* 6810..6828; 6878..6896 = 1.09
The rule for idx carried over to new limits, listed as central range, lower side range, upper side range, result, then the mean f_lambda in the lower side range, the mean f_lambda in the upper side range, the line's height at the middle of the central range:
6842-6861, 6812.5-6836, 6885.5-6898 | 1.3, 9.41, 10.1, 9.68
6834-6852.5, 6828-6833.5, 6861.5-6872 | 0.1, 9.53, 8.79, 9.27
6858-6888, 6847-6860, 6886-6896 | 1.0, 8.95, 10.1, 9.56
